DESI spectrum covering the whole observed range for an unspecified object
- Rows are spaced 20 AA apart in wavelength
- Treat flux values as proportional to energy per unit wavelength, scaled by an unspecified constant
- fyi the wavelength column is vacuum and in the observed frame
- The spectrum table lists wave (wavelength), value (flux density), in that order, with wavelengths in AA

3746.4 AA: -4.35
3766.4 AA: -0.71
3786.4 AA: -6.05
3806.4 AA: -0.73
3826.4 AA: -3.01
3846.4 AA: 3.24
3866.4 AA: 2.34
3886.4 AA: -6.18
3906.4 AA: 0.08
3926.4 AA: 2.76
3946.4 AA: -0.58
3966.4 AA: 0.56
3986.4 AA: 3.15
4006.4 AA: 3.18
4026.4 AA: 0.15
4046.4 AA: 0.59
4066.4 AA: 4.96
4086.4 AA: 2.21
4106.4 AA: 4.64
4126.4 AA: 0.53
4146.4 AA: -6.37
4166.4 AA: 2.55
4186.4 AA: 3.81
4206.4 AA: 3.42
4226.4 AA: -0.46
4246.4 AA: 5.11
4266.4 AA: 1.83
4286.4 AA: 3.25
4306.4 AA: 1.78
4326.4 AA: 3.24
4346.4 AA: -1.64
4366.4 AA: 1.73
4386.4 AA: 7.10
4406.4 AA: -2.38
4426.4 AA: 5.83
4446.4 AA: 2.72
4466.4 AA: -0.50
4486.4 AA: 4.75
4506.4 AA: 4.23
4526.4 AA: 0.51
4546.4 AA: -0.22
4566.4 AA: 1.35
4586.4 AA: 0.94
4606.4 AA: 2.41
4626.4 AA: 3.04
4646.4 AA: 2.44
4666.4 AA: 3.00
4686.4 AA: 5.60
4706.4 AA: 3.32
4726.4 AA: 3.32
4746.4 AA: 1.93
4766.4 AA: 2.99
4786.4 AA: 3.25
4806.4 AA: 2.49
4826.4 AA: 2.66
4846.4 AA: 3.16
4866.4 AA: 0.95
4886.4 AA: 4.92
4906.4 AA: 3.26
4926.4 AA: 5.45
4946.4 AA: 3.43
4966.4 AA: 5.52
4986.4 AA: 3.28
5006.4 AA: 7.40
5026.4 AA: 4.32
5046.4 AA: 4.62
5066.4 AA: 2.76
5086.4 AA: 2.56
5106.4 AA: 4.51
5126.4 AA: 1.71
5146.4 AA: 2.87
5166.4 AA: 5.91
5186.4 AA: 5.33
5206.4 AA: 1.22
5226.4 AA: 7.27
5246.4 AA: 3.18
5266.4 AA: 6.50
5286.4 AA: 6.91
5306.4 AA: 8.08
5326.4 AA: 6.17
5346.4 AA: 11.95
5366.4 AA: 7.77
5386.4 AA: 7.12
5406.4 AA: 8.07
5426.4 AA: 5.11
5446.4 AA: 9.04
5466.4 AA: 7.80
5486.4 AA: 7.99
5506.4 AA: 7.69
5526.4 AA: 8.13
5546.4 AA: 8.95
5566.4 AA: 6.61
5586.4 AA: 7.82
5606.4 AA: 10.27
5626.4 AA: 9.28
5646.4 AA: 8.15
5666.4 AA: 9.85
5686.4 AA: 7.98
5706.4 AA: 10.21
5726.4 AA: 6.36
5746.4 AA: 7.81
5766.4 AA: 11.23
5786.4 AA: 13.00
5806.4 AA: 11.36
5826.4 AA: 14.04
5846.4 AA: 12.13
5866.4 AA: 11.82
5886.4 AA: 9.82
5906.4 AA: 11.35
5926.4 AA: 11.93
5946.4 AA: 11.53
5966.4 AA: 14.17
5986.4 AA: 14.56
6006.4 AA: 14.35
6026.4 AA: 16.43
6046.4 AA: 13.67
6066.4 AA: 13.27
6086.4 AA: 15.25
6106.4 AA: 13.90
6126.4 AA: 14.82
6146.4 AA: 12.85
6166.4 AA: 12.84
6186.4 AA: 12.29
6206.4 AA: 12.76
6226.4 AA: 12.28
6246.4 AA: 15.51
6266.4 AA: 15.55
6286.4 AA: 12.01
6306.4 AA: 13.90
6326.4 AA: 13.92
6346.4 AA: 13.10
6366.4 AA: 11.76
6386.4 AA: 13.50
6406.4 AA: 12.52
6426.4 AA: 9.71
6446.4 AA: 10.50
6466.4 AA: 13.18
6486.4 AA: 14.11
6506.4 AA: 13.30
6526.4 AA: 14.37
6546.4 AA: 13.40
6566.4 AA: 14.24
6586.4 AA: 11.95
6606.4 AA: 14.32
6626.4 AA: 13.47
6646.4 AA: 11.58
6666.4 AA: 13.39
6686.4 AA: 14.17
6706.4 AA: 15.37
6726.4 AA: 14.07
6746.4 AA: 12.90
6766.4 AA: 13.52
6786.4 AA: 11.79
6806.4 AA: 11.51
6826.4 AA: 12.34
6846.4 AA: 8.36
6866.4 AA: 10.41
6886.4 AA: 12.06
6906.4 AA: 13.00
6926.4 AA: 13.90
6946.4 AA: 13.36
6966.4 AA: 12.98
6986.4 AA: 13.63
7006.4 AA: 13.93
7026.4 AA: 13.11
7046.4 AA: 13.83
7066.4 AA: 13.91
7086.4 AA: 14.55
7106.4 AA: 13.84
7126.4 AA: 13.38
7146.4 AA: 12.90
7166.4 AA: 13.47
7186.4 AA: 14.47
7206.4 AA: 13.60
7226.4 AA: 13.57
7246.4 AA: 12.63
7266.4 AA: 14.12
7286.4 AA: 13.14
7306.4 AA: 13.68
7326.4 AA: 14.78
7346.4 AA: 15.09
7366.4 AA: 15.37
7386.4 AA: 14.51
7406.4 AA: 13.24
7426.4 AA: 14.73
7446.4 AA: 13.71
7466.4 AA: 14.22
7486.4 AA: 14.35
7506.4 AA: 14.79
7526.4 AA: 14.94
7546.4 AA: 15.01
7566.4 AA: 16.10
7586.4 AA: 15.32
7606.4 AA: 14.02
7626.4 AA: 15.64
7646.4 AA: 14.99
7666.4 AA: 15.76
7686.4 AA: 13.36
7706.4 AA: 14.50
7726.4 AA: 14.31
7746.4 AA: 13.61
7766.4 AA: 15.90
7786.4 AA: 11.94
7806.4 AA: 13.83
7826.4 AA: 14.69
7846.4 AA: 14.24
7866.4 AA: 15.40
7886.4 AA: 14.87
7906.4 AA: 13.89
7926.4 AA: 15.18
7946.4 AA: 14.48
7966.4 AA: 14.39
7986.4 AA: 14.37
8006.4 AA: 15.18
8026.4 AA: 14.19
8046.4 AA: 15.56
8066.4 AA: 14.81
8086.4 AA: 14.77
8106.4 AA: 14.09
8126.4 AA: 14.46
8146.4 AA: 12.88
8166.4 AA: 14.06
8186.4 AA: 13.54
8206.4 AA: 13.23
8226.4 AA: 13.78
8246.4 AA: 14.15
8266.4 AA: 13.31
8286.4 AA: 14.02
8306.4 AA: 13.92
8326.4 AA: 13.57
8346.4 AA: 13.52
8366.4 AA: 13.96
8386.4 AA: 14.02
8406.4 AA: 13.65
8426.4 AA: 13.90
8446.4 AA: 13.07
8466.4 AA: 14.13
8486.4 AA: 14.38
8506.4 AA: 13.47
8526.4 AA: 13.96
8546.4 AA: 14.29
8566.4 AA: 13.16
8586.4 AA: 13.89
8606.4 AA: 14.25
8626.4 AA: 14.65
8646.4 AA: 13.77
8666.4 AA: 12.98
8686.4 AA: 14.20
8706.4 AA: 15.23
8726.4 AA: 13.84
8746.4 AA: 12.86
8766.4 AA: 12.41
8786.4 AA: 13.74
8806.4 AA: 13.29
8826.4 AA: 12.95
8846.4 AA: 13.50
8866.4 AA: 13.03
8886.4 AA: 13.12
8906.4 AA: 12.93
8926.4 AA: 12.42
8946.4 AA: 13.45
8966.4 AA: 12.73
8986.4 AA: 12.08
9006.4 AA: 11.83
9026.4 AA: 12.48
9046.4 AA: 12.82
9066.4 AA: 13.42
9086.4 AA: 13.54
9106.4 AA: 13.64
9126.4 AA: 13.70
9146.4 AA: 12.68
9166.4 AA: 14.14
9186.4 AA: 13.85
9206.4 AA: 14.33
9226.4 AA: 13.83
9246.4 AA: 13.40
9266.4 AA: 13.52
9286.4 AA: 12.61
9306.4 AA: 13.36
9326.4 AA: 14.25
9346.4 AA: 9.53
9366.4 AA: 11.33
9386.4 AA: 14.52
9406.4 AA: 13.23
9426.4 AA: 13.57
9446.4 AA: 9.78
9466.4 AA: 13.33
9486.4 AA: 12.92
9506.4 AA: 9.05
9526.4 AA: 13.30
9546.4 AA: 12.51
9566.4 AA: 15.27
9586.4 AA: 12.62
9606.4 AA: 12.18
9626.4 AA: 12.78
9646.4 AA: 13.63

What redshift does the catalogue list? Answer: 0.32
